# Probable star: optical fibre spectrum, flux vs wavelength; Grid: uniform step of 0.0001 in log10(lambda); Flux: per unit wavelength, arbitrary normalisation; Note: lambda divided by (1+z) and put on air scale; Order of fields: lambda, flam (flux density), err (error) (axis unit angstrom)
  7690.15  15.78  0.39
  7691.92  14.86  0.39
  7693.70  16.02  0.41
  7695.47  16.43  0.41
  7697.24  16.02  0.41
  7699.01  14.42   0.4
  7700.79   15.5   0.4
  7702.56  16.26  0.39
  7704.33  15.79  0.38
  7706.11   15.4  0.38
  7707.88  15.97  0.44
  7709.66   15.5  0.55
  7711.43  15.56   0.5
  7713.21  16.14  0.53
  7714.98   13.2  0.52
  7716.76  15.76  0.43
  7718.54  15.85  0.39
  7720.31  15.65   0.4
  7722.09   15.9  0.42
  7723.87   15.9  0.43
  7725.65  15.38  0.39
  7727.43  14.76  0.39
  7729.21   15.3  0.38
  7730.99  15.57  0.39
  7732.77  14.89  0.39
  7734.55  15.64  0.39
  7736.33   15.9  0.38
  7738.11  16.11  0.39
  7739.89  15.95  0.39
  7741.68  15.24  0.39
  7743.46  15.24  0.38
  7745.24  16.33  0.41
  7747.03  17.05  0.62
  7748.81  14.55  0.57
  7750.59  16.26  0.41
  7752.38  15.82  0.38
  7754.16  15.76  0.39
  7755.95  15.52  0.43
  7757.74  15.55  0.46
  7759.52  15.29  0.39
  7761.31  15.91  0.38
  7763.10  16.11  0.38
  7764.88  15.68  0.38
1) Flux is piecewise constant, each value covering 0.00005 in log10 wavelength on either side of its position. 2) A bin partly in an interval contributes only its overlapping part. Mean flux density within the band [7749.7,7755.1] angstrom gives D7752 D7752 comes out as 15.9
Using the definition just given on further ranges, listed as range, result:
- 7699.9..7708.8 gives 15.8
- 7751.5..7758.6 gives 15.7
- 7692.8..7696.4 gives 16.2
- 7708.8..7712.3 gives 15.6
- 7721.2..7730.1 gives 15.4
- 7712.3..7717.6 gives 15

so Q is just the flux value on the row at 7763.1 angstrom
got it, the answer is 16.11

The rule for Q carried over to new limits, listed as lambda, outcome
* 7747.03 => 17.05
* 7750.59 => 16.26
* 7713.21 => 16.14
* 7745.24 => 16.33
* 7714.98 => 13.2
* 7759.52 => 15.29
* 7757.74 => 15.55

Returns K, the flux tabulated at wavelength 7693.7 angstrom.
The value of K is 16.02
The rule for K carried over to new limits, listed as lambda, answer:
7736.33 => 15.9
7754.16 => 15.76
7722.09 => 15.9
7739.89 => 15.95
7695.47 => 16.43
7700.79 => 15.5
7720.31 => 15.65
